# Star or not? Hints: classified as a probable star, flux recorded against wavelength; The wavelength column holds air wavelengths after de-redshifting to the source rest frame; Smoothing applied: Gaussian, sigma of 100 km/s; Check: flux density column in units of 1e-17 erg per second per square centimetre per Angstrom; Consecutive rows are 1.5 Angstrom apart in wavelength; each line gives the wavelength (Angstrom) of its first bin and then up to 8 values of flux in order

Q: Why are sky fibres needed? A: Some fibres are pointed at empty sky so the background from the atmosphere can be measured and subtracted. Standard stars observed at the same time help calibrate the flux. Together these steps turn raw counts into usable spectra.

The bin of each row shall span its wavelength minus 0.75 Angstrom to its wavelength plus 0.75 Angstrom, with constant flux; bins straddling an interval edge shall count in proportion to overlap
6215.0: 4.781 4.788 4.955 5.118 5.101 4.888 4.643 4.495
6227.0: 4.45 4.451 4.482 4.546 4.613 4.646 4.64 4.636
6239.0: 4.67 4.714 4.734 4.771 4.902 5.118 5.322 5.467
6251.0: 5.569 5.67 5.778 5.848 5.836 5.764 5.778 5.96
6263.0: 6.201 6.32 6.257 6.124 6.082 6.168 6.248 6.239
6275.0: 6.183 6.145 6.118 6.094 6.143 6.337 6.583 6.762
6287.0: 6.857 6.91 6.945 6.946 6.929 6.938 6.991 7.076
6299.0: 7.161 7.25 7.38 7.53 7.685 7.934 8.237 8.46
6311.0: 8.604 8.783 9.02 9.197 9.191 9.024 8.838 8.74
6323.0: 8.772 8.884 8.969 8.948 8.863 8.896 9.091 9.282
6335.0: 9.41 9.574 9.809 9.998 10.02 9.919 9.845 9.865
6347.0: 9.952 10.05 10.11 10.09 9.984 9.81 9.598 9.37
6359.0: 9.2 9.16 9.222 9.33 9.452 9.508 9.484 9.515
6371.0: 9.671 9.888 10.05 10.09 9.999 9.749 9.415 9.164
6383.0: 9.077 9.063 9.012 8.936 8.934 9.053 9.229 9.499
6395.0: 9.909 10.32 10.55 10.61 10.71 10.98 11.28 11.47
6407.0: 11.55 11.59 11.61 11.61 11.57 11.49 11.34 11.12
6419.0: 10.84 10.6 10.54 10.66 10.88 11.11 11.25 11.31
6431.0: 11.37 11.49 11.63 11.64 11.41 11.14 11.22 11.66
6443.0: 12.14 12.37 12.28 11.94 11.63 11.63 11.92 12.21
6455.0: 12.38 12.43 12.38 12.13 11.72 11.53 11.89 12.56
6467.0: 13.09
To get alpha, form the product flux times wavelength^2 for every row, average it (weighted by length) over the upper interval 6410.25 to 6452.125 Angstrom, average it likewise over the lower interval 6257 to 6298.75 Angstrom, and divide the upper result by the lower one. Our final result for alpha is 1.87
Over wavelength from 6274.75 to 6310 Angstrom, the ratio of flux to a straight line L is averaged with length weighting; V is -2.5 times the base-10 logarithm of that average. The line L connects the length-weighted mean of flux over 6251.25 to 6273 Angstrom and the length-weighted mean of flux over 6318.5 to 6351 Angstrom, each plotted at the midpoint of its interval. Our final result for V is 0.07 mag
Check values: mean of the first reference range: 6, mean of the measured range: 6.98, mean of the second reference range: 9.42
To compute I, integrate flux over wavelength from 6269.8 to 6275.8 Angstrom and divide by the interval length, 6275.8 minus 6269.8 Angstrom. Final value 6.21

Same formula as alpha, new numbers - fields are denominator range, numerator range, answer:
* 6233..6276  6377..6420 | 1.95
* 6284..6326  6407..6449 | 1.50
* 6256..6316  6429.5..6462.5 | 1.80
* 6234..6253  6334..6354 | 2.05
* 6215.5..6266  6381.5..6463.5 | 2.28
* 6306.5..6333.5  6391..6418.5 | 1.27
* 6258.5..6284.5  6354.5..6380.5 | 1.60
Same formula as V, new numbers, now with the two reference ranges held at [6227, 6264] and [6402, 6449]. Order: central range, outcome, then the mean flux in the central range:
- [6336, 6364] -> -0.114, 9.74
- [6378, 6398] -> 0.081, 9.38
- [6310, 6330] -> -0.152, 8.9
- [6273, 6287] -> 0.007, 6.32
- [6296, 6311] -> -0.069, 7.65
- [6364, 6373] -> -0.017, 9.57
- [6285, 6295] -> -0.031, 6.9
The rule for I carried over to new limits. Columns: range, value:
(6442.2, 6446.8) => 12.3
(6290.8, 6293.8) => 6.94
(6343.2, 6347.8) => 9.89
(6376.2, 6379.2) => 9.88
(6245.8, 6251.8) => 5.37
